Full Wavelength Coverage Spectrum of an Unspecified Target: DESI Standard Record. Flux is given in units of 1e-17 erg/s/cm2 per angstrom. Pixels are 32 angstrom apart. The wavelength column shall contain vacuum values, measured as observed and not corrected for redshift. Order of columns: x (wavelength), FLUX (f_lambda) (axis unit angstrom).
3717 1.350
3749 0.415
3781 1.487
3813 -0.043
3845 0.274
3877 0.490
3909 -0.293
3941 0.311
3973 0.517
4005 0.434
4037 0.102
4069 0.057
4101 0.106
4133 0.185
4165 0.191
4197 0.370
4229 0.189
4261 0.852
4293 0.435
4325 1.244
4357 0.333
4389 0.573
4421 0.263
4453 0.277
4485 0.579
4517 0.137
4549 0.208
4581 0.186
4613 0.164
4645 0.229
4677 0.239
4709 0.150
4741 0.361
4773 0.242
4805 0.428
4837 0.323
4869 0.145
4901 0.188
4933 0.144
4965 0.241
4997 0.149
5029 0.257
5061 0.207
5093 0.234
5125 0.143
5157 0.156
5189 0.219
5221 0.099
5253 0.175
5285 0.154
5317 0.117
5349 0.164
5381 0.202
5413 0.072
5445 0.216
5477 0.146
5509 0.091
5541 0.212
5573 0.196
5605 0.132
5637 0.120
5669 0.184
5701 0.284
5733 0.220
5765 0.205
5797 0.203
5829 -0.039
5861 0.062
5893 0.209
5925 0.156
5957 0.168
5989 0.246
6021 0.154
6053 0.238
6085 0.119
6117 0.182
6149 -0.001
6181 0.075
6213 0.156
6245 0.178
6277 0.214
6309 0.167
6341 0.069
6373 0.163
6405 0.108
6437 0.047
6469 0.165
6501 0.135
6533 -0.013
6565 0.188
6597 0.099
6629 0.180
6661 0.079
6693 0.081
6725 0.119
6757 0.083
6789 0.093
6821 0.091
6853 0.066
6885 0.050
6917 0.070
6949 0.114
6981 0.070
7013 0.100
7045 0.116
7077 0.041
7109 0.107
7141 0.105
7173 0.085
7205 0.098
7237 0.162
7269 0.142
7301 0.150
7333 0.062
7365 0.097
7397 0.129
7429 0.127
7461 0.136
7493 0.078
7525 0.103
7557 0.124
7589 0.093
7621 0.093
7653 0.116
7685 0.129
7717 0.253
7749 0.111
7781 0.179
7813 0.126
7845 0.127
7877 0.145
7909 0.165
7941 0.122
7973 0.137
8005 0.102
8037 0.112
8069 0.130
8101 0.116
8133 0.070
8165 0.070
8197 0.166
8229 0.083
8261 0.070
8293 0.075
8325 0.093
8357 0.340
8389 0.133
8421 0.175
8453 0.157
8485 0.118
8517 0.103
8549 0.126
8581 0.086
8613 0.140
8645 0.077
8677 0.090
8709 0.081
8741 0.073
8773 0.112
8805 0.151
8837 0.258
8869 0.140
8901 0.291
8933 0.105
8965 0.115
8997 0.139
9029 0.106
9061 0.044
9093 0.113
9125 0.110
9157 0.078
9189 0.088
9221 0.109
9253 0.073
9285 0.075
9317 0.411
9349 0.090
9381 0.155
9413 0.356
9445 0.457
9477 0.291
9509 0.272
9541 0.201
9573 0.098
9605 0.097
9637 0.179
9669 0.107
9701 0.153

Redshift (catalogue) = 1.530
